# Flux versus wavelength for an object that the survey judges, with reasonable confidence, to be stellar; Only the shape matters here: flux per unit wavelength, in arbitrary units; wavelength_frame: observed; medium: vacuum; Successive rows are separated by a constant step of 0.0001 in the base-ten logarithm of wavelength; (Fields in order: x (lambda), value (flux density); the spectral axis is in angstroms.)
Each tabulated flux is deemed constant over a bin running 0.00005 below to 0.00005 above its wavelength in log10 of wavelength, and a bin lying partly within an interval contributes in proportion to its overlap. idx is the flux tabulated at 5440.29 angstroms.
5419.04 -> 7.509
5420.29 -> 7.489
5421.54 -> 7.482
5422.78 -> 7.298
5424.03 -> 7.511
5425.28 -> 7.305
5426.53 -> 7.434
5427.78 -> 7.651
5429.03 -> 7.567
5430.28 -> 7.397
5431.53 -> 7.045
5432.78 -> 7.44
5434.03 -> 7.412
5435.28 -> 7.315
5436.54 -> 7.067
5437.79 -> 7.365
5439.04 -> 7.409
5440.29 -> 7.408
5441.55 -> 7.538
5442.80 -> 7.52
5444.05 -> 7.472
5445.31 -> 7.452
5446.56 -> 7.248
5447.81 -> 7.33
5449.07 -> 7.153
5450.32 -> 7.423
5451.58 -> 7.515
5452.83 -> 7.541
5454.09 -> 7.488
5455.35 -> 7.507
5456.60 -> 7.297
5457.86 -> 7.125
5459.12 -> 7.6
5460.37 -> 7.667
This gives 7.408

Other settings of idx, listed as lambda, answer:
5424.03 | 7.511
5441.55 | 7.538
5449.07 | 7.153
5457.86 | 7.125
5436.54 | 7.067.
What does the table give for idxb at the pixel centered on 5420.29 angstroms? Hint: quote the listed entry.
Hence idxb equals 7.489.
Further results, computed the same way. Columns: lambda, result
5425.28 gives 7.305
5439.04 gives 7.409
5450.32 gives 7.423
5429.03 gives 7.567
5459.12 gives 7.6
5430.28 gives 7.397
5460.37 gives 7.667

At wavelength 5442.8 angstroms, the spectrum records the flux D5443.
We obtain 7.52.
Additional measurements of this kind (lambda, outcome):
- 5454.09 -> 7.488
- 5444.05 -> 7.472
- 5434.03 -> 7.412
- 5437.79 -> 7.365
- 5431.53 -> 7.045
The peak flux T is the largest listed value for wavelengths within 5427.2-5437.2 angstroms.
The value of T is 7.651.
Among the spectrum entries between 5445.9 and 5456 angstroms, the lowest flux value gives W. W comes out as 7.153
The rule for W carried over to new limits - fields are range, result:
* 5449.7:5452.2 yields 7.423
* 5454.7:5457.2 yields 7.297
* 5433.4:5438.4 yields 7.067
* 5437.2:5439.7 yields 7.365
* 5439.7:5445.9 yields 7.408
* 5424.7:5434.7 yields 7.045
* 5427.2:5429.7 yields 7.567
